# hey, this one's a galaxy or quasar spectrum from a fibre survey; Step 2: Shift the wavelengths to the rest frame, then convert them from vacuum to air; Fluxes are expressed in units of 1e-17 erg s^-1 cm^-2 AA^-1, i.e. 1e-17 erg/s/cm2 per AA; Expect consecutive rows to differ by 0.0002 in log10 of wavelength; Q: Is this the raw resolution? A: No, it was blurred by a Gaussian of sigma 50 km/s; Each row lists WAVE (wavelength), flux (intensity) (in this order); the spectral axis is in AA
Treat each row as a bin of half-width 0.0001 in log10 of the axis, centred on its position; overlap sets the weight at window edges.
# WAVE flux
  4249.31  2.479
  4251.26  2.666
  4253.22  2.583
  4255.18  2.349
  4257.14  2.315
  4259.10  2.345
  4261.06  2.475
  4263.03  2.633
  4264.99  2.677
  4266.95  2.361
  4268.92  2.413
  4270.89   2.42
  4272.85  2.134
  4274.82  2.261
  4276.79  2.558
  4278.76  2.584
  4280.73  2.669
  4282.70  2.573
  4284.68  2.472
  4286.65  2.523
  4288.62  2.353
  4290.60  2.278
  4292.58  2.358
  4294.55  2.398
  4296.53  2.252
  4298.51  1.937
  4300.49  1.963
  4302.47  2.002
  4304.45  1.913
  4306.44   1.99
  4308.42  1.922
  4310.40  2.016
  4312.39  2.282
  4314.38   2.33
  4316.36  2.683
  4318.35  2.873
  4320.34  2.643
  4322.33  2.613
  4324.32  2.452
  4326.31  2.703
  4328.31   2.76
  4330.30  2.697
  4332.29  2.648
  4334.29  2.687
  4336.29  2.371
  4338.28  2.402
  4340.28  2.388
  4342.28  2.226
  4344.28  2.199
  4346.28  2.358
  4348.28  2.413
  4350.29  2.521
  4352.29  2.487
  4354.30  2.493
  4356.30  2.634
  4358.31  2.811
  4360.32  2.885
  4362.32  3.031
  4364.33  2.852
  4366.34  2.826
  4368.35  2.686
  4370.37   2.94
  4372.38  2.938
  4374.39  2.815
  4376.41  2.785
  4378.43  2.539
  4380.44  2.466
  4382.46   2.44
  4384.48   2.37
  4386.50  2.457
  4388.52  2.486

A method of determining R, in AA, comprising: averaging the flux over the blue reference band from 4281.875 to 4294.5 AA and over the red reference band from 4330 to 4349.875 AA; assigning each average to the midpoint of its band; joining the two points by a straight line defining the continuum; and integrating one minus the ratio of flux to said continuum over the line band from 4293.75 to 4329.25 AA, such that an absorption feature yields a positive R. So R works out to 1.6 AA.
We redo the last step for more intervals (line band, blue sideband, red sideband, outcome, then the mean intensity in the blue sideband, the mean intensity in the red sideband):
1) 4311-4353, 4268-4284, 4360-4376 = 3.05 AA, 2.45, 2.87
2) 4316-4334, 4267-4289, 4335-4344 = -2.31 AA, 2.45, 2.35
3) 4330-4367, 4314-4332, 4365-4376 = 2.44 AA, 2.65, 2.84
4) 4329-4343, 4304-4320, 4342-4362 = -0.41 AA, 2.28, 2.53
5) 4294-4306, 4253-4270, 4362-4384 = 2.30 AA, 2.45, 2.74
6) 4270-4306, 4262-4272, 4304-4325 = 1.83 AA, 2.5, 2.35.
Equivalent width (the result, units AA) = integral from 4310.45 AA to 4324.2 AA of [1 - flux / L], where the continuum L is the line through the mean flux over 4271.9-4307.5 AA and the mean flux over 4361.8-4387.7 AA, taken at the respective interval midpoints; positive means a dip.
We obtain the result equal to -0.6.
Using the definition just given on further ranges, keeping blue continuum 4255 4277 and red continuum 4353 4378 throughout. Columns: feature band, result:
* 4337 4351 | 1.8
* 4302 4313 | 2.4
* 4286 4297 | 0.6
